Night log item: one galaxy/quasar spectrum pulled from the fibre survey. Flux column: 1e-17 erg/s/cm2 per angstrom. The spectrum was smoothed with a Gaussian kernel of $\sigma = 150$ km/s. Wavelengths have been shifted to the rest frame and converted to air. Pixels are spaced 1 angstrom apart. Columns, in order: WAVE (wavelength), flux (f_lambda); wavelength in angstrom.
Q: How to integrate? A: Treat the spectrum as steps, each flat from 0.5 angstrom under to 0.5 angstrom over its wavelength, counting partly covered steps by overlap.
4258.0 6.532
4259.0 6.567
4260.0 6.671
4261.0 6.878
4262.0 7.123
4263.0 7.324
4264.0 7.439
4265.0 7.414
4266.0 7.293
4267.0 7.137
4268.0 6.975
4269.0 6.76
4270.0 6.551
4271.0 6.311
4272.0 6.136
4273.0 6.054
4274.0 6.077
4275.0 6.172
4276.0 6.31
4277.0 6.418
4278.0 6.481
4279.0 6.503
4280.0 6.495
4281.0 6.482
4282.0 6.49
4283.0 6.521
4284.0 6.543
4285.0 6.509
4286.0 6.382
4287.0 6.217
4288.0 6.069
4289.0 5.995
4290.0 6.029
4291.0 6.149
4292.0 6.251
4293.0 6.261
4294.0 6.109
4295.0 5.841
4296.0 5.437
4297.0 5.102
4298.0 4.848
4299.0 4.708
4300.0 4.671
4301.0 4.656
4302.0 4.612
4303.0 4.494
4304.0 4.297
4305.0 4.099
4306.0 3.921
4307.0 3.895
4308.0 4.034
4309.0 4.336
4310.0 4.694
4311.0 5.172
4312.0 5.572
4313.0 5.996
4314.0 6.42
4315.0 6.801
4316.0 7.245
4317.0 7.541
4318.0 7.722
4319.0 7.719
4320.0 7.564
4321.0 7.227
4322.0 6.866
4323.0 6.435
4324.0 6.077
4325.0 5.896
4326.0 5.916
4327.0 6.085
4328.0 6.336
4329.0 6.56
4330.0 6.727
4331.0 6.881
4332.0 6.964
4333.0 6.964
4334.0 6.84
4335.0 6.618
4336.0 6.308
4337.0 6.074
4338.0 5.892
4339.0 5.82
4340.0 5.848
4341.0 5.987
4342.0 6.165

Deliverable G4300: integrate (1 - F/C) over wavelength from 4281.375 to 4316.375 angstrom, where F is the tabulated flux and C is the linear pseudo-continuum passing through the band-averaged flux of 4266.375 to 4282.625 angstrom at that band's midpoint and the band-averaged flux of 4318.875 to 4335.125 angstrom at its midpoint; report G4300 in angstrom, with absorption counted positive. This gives 5.7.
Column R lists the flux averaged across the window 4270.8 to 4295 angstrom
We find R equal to 6.28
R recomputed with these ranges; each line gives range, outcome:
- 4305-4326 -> 6.01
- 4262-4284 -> 6.64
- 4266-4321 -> 5.95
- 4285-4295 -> 6.16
